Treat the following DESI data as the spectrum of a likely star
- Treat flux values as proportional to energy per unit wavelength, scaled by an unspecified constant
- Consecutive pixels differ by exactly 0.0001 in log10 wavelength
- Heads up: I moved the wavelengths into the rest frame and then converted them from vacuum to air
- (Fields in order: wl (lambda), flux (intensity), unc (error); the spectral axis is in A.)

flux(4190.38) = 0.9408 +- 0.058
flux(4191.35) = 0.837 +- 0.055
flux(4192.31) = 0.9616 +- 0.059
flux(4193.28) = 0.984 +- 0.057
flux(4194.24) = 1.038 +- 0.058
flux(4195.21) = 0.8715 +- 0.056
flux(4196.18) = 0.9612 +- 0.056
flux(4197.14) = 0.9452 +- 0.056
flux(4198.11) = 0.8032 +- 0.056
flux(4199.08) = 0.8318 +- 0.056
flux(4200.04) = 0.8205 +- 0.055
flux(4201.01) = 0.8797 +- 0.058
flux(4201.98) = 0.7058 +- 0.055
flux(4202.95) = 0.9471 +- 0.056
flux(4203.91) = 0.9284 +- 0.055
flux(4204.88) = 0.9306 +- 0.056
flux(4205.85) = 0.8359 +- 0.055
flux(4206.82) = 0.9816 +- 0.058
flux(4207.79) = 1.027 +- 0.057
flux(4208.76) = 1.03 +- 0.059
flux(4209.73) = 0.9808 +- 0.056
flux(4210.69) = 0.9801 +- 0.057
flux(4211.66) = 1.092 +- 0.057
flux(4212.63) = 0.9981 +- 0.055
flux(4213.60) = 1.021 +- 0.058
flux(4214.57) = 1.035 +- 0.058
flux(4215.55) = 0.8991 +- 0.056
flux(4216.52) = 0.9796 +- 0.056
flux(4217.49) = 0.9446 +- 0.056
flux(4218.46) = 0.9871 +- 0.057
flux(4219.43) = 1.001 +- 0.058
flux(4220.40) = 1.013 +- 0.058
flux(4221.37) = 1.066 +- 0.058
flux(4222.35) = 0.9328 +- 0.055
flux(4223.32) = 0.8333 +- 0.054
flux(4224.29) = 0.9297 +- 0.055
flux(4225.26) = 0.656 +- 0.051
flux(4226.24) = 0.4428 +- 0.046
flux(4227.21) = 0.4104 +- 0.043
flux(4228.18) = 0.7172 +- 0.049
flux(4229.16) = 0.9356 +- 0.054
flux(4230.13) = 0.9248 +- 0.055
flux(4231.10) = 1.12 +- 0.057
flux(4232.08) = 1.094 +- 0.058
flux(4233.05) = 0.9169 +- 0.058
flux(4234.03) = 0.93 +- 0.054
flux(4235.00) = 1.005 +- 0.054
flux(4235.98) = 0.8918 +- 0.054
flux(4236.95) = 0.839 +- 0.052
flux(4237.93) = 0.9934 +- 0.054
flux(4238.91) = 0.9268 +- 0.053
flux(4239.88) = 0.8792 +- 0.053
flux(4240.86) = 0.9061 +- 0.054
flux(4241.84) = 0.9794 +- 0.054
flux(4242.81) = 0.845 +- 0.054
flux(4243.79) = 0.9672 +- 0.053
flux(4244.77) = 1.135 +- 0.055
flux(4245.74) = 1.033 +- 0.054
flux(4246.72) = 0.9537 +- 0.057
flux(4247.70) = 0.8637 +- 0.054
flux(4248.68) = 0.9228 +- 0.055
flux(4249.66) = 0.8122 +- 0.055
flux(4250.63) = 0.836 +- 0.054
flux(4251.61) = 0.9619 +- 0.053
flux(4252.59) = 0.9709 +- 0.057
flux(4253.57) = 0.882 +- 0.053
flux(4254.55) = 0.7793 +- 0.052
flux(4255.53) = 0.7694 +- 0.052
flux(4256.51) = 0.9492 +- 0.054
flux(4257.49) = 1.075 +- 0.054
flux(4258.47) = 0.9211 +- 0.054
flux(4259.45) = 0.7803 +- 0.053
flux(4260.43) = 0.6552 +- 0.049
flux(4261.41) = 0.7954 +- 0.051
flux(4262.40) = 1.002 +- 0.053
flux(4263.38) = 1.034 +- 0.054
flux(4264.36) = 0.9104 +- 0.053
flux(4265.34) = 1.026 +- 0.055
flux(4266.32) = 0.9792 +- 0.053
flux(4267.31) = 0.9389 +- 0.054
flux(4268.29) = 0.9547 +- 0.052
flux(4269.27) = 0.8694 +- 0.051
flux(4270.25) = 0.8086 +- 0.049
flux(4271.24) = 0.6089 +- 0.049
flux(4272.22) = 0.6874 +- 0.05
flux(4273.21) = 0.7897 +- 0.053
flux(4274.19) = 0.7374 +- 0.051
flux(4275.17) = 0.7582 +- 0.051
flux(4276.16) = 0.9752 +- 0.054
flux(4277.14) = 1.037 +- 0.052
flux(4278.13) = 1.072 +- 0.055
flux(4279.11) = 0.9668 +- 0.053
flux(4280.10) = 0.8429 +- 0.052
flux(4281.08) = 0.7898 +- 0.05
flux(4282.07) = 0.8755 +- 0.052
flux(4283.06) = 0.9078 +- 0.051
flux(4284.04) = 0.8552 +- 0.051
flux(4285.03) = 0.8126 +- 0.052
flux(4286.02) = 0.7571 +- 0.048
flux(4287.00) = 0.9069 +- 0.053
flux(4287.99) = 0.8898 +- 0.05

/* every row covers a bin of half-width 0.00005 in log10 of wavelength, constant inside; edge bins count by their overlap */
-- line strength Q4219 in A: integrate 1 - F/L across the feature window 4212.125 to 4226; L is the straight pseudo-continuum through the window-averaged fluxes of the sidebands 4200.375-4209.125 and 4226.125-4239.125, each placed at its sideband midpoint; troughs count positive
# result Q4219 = -0.7 A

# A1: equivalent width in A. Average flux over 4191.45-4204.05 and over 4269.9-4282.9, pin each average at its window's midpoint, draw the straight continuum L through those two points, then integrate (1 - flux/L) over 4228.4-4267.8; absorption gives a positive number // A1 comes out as -2.9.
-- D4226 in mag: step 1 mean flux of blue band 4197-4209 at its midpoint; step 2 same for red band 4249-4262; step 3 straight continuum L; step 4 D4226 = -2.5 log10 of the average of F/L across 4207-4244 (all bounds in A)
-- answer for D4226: -0.05 mag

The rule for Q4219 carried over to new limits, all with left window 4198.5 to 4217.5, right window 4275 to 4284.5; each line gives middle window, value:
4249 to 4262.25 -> 0.8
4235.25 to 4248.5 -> -0.2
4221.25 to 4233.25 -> 1.3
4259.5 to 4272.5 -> 0.7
